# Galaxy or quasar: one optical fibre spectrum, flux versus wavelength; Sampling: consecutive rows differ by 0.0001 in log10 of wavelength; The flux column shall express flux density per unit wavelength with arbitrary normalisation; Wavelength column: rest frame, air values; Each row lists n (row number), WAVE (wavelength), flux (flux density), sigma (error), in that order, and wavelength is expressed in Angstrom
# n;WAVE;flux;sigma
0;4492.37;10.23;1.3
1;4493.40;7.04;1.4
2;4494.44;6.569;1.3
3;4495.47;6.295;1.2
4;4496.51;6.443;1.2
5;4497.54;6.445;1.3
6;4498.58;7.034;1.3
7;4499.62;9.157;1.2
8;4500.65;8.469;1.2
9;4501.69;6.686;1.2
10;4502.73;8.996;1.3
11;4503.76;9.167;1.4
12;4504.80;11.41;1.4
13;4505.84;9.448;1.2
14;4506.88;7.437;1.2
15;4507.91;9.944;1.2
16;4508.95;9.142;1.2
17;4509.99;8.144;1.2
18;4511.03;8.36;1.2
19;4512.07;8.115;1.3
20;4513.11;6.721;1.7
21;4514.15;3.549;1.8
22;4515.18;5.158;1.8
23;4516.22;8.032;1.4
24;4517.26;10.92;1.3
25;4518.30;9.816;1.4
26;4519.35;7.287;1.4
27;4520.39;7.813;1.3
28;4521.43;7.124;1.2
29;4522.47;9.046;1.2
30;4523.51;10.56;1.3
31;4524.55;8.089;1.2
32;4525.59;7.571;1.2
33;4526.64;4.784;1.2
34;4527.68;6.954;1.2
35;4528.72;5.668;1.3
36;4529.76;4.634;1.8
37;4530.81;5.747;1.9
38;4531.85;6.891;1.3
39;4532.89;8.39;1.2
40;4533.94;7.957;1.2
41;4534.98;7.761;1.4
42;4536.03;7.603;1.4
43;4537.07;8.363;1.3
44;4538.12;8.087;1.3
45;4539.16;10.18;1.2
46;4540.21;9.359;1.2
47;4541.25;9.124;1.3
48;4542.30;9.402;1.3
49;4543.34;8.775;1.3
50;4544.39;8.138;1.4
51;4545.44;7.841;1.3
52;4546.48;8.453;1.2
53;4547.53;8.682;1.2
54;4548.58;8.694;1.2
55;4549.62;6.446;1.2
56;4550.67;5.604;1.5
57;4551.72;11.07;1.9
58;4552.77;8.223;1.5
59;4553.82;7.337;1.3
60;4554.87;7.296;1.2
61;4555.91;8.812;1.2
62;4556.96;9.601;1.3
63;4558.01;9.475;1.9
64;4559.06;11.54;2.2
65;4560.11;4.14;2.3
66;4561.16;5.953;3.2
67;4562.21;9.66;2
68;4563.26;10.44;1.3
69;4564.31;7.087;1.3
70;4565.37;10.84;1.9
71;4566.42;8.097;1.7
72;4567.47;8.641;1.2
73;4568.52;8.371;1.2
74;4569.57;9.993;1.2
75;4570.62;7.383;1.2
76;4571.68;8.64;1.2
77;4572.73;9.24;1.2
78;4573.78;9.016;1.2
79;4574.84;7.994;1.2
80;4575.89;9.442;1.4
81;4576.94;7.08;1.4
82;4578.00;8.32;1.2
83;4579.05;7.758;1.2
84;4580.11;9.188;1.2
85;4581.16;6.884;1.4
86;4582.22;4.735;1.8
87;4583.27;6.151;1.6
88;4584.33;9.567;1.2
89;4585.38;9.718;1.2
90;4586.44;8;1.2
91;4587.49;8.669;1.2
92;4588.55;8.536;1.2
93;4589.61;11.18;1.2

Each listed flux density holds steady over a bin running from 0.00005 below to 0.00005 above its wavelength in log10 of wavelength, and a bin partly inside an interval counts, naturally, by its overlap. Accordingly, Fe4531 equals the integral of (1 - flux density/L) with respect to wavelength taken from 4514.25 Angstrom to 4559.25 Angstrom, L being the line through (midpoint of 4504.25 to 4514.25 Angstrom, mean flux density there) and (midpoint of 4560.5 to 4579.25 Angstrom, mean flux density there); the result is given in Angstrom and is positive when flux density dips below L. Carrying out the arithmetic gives 2.3 Angstrom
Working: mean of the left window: 8.42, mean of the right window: 8.53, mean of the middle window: 8.03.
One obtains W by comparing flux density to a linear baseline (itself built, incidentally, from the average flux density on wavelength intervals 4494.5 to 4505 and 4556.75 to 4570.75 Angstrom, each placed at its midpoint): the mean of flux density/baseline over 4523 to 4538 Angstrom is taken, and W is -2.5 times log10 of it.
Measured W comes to 0.142 mag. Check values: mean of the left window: 7.85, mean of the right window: 8.67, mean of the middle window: 7.23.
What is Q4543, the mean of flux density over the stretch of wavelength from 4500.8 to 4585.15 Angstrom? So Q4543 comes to 8.13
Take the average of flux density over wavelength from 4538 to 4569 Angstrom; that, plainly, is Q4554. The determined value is 8.52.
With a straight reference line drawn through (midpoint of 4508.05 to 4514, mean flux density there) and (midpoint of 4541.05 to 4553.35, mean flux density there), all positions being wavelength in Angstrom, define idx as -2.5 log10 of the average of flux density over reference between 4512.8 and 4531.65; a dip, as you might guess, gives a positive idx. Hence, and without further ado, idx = 0.122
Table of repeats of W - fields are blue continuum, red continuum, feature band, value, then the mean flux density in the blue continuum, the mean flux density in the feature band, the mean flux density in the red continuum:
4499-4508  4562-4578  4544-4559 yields 0.055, 8.9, 8.37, 8.76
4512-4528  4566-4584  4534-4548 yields -0.107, 7.59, 8.58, 8.07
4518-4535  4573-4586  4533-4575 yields -0.105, 7.37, 8.49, 8.01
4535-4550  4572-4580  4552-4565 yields 0.013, 8.51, 8.38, 8.45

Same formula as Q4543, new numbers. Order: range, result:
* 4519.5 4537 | 7.32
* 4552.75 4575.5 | 8.55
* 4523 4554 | 7.88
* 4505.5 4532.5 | 7.57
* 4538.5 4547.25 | 8.89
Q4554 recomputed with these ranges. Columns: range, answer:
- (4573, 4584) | 7.73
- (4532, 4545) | 8.54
